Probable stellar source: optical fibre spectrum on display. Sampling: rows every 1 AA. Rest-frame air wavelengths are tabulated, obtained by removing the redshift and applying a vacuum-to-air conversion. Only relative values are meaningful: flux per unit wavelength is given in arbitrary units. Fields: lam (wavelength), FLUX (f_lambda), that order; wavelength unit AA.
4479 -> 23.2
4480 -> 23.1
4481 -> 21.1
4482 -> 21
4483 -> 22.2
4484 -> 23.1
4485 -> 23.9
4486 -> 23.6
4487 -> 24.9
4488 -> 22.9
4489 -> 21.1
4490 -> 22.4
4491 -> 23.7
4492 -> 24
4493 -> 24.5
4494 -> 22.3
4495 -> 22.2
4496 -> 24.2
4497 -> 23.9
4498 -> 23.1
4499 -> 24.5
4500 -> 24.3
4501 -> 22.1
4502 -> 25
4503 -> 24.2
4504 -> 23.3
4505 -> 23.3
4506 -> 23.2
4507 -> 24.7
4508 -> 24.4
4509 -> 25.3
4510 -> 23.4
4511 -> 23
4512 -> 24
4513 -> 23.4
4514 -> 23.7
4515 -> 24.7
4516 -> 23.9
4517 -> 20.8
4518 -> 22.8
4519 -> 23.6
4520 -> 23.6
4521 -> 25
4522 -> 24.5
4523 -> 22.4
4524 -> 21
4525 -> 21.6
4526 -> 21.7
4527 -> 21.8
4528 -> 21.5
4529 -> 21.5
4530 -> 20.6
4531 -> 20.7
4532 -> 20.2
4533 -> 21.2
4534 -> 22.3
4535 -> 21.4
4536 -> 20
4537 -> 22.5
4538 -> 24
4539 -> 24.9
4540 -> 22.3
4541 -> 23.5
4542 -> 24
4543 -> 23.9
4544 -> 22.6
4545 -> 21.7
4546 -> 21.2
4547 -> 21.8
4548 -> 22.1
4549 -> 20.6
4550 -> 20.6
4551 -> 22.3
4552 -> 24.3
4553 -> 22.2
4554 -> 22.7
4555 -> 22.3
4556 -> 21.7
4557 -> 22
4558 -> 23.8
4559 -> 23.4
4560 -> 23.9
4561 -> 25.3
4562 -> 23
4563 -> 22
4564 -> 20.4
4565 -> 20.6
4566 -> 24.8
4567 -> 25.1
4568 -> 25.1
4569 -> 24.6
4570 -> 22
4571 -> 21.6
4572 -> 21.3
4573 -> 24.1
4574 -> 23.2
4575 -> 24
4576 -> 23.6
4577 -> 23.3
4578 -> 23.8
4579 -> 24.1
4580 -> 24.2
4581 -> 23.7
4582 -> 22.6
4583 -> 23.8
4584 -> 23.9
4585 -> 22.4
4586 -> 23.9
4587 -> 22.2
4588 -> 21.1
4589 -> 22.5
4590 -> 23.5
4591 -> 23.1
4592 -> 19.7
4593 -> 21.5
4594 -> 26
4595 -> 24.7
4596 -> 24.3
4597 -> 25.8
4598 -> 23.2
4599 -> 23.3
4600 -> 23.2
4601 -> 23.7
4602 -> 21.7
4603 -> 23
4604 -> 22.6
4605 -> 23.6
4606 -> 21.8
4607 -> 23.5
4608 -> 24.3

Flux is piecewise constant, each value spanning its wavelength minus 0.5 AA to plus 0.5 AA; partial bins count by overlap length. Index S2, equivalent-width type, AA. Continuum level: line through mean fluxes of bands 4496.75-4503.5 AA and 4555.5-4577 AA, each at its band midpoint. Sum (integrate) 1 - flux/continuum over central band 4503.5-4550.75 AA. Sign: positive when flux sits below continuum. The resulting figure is 1.9 AA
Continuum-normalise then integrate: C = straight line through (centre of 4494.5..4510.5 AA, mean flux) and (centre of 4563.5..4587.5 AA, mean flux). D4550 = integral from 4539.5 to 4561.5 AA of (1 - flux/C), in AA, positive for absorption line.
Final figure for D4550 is 0.8 AA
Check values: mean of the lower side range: 23.8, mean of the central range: 22.6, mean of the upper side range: 23.3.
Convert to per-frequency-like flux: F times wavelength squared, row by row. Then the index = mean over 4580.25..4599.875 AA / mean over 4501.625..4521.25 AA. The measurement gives 1.01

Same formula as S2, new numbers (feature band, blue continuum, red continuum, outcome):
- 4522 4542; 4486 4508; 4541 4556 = 0.7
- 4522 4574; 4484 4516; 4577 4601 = 2.3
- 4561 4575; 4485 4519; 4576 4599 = 0.2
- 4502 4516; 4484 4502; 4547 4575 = -0.4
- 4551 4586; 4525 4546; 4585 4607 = -0.9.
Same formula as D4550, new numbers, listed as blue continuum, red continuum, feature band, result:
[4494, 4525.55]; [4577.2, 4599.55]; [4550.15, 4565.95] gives 0.5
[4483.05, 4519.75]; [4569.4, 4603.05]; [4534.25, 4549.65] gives 0.6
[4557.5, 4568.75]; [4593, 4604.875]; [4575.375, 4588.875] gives 0.2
